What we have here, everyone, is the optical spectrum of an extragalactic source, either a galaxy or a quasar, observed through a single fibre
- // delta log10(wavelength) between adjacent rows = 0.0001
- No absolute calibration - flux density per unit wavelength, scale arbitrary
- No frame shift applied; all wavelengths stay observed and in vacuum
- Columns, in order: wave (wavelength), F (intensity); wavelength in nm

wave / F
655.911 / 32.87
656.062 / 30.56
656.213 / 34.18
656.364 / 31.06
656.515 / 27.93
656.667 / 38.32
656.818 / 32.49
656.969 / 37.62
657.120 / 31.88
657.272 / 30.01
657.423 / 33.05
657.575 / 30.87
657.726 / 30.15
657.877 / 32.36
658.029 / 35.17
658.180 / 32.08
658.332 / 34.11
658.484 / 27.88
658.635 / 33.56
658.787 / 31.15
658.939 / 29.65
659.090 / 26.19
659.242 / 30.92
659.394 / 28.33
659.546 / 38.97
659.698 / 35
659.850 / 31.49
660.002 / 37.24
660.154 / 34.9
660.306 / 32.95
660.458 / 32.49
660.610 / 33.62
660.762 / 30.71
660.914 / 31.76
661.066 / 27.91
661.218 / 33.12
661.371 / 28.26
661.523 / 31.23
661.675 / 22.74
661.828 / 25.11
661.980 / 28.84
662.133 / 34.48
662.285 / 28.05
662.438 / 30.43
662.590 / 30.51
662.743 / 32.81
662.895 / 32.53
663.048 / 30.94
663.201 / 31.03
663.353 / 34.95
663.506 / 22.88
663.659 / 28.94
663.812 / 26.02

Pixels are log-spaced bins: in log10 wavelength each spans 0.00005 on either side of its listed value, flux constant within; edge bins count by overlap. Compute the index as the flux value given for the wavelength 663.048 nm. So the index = 30.94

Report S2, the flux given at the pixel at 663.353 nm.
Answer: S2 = 34.95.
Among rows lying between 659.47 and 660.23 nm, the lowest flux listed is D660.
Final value 31.49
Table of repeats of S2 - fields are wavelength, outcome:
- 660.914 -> 31.76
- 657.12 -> 31.88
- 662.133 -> 34.48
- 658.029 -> 35.17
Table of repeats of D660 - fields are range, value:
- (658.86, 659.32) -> 26.19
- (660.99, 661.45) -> 27.91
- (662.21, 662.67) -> 28.05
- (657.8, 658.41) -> 32.08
